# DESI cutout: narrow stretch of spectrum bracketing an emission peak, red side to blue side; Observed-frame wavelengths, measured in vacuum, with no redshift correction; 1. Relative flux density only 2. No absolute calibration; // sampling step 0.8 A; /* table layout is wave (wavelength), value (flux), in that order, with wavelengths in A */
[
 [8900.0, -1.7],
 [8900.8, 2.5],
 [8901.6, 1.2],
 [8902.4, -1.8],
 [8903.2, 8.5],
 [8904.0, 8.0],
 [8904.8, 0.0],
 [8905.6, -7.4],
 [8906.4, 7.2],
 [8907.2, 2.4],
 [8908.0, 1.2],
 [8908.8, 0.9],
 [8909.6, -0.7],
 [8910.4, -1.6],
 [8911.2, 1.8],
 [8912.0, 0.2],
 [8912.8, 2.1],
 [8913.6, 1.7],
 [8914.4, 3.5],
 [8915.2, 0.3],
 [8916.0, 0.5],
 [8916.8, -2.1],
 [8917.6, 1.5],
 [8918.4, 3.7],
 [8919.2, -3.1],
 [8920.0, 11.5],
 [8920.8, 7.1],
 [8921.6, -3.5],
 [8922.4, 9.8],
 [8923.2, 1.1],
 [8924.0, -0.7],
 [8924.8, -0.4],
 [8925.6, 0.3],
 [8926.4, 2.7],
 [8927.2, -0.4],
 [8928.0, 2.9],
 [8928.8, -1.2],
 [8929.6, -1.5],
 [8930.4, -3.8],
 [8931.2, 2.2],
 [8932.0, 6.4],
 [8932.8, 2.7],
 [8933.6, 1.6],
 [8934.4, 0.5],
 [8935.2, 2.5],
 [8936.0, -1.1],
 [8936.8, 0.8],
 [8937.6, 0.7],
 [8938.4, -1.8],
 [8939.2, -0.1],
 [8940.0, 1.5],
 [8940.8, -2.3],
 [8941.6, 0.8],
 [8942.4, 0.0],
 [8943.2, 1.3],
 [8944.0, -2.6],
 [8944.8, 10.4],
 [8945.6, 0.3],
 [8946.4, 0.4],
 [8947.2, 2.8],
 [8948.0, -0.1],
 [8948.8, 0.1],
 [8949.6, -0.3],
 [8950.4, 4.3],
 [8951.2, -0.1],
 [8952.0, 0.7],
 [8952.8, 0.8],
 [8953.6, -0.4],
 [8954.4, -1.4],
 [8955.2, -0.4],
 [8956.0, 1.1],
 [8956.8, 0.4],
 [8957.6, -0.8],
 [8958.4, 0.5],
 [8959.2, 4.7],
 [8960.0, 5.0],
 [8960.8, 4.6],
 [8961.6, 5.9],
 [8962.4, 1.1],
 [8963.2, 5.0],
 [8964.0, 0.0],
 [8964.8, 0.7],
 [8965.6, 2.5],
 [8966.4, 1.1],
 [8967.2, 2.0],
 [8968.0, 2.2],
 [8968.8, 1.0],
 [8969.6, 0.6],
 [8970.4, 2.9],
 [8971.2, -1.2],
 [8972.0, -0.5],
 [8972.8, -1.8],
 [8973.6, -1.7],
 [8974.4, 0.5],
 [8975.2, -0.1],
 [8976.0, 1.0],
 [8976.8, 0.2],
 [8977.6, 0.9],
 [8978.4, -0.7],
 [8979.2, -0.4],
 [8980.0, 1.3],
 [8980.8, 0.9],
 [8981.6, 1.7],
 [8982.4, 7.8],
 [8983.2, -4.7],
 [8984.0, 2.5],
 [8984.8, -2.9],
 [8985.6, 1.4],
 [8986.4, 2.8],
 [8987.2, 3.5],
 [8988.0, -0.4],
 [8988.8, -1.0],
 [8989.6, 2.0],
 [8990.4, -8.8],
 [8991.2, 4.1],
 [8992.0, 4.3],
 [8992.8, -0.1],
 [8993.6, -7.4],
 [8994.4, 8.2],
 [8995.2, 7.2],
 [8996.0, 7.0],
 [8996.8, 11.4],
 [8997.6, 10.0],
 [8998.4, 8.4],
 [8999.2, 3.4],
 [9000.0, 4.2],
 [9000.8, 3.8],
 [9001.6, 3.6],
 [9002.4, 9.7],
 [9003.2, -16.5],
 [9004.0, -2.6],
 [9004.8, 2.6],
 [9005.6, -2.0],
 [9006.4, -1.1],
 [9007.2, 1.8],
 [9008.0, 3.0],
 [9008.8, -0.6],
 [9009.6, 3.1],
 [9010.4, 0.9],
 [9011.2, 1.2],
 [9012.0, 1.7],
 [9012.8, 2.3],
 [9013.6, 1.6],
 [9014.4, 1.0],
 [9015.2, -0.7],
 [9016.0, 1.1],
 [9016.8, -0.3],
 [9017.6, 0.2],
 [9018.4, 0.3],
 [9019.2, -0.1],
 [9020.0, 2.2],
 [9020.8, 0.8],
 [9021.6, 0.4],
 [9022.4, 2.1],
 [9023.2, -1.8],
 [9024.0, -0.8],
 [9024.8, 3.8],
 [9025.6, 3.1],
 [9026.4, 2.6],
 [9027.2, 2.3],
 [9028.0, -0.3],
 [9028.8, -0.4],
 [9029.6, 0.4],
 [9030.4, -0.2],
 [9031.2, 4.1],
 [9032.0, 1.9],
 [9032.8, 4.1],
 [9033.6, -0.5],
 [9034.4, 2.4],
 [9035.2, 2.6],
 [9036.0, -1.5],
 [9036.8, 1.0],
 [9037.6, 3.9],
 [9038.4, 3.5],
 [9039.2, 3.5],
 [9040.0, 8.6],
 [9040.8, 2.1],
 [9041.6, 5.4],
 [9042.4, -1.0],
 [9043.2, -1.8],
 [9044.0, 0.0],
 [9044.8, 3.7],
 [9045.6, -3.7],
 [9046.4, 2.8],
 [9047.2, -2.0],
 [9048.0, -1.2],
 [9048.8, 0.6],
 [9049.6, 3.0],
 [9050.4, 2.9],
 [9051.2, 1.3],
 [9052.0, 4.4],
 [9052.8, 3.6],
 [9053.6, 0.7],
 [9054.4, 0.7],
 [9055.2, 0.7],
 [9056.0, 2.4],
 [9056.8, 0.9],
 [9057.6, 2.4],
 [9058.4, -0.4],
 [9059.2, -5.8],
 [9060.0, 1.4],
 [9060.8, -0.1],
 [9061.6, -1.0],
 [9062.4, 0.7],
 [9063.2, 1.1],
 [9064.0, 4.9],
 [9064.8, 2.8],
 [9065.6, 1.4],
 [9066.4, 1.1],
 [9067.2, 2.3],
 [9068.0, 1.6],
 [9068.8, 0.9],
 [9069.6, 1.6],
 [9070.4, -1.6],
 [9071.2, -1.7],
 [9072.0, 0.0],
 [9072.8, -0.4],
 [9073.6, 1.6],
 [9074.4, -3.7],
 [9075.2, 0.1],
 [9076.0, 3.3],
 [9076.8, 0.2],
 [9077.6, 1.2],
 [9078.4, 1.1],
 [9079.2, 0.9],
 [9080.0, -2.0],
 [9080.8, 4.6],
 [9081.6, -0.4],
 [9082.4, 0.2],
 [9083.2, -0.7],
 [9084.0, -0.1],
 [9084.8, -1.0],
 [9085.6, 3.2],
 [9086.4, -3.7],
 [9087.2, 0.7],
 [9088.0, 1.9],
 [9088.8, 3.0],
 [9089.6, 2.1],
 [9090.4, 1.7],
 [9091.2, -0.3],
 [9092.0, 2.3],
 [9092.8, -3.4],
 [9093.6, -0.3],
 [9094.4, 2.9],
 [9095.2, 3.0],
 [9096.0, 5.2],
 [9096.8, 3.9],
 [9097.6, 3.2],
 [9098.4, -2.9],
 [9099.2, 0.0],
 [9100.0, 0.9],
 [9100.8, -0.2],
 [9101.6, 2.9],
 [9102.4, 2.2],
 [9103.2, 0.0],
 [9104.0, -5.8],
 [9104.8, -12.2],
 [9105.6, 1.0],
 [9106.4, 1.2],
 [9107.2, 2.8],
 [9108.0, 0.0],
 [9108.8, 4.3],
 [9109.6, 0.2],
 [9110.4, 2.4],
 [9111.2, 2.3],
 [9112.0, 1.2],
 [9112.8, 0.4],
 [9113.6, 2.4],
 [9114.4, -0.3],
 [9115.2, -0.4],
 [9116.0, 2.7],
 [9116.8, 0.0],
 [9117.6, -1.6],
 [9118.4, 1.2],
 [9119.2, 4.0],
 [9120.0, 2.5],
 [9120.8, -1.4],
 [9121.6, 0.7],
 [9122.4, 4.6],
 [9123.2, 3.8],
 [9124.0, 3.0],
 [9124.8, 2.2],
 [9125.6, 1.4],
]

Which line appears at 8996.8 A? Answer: H-beta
